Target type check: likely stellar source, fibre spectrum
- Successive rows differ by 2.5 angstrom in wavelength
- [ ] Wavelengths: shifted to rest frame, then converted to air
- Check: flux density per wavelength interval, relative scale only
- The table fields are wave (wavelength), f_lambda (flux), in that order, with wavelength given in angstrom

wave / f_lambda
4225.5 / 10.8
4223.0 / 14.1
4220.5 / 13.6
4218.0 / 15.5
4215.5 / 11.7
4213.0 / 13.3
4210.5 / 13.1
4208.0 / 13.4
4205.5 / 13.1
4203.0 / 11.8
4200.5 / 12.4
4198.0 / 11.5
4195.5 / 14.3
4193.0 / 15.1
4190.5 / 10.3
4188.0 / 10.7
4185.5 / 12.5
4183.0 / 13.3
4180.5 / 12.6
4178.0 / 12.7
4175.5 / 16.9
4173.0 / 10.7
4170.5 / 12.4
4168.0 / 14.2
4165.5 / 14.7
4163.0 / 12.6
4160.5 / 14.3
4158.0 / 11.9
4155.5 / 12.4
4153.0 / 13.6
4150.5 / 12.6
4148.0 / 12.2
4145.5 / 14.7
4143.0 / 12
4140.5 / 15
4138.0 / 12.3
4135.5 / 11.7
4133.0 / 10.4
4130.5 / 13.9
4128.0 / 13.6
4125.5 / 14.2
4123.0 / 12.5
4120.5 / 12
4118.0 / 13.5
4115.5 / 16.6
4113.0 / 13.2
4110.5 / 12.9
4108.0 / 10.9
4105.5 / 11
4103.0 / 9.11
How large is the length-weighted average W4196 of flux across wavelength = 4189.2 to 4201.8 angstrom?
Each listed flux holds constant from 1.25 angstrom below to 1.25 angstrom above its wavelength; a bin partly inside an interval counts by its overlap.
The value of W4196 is 12.7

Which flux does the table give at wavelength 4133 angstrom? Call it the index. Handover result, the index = 10.4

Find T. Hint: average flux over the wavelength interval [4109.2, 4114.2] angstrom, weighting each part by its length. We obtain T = 13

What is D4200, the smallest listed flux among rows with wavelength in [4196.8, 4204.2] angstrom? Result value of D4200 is 11.5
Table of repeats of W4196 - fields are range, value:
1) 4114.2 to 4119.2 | 15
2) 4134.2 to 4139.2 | 12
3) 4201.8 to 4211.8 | 12.9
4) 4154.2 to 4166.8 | 13.2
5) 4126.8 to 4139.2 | 12.4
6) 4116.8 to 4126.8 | 13.1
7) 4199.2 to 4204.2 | 12.1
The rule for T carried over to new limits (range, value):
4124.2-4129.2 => 13.9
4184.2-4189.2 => 11.6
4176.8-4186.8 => 12.8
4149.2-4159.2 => 12.6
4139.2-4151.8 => 13.3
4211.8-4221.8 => 13.5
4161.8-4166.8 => 13.7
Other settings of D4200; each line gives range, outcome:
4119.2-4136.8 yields 10.4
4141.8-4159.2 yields 11.9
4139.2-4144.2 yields 12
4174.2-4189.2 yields 10.7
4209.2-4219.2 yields 11.7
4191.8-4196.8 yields 14.3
